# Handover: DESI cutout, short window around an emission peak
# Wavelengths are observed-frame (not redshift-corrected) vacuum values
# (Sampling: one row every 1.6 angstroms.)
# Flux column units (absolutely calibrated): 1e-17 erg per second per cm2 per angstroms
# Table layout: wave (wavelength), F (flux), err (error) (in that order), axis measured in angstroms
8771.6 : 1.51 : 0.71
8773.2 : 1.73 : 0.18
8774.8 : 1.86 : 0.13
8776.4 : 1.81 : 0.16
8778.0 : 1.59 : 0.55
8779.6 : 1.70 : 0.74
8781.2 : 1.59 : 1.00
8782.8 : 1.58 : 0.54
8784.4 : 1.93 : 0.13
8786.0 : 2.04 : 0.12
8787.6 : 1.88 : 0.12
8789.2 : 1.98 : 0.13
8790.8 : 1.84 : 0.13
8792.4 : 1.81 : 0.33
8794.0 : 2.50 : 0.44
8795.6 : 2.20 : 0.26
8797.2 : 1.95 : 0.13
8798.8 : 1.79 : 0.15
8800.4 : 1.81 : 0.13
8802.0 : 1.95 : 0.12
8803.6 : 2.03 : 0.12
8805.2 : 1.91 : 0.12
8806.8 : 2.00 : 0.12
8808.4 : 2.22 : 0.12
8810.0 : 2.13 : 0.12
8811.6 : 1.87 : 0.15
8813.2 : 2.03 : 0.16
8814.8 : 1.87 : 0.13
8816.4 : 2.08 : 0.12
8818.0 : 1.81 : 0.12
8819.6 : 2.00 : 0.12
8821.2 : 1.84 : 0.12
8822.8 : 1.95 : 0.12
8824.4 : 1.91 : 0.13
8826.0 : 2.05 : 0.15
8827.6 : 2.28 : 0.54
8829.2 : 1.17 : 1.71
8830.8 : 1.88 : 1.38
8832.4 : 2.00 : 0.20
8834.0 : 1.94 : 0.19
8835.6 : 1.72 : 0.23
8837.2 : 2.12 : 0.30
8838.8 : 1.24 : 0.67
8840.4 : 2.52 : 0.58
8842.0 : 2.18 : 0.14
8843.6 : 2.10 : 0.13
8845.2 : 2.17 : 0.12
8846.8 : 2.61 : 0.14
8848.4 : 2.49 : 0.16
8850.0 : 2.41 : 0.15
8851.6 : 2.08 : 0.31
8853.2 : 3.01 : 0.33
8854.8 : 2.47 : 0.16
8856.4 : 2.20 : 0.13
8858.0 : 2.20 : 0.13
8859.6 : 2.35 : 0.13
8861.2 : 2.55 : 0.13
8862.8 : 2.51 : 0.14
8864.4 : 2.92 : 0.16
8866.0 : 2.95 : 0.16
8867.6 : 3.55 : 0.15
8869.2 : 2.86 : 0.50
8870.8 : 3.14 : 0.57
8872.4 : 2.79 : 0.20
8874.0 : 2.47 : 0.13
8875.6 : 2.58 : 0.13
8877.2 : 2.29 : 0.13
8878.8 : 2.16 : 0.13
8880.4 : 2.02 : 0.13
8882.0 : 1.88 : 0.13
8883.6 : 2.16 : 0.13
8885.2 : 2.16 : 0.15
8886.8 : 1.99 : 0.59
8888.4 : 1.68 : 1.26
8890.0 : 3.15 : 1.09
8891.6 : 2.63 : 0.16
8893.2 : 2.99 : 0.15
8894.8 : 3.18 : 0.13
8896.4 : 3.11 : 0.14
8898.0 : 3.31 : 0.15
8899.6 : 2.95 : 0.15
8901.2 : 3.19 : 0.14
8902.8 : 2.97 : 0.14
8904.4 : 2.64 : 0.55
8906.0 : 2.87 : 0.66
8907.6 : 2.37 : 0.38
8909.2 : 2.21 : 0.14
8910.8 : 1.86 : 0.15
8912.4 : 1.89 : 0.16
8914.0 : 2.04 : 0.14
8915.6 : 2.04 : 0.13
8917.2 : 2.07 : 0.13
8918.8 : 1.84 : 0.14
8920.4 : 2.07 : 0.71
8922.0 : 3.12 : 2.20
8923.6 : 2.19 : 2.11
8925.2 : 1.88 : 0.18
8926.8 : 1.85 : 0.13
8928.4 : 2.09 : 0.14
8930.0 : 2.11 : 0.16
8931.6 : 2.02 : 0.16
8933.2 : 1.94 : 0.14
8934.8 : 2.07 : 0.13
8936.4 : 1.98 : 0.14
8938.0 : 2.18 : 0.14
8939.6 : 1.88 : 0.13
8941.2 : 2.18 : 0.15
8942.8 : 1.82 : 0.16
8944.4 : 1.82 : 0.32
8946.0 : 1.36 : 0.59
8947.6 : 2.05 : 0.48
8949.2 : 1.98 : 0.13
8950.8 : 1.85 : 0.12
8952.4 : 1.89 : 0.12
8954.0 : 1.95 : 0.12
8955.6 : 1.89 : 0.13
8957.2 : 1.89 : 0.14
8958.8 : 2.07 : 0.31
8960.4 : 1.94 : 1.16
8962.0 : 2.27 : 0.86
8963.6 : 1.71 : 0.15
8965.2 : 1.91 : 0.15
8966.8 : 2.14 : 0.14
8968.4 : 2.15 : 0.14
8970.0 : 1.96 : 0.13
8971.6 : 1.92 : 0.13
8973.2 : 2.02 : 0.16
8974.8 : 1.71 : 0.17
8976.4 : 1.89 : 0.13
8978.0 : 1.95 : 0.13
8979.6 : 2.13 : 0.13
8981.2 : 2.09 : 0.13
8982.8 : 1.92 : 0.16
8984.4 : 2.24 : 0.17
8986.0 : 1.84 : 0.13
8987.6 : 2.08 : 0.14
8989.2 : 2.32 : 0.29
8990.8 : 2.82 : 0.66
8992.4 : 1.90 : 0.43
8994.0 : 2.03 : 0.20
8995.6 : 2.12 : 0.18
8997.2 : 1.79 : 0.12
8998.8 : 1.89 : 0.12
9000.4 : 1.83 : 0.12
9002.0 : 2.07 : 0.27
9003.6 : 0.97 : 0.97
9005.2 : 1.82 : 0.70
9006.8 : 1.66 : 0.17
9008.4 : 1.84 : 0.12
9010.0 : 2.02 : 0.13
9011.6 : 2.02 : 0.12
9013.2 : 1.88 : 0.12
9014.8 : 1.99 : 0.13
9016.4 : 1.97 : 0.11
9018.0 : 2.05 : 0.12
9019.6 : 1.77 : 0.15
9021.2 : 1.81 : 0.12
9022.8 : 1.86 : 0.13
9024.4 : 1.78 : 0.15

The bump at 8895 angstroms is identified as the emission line [N II]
